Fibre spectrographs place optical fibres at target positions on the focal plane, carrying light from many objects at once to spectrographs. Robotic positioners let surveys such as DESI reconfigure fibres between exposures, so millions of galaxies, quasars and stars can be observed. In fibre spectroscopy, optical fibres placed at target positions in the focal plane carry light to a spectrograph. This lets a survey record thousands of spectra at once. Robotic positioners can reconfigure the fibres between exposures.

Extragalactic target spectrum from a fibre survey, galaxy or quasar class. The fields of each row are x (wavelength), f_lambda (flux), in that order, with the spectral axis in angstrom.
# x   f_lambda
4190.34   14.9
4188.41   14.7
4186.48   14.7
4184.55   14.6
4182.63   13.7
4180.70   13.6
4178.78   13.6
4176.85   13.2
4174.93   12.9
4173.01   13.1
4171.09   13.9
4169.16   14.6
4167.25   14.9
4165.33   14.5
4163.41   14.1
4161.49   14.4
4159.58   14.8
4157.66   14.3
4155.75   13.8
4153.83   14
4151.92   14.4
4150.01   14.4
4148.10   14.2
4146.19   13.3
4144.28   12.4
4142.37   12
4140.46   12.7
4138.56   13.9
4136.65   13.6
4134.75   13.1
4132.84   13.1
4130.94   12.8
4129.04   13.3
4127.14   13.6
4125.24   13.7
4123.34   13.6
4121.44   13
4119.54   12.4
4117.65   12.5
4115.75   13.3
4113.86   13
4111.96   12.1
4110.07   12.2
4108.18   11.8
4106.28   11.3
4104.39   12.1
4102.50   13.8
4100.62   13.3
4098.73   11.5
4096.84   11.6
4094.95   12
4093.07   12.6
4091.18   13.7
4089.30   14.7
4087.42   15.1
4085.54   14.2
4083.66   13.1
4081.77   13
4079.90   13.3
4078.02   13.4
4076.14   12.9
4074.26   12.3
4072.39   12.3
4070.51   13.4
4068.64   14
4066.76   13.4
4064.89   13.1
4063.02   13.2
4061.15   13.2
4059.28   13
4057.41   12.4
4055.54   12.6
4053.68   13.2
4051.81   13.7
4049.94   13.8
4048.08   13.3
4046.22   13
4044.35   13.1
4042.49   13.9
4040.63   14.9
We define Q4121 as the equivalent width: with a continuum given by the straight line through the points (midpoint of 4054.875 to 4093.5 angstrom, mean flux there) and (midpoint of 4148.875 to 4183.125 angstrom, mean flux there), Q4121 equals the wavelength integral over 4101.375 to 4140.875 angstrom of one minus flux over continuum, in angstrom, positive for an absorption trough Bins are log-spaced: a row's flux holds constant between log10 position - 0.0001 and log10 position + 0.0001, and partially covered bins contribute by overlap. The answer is 2.2 angstrom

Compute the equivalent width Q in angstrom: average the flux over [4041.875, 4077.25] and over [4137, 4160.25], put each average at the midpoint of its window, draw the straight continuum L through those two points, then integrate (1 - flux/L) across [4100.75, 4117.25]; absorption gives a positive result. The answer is 1.2 angstrom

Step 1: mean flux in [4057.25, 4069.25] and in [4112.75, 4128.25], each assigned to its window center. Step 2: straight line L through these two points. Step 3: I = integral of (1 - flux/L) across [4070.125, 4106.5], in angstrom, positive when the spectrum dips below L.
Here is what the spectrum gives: 0.5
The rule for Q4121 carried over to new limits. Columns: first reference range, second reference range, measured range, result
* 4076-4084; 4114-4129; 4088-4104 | 0.3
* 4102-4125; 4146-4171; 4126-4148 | 0.6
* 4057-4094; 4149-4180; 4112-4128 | 0.7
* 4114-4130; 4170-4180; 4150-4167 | -1.3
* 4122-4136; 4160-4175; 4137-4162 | 0.1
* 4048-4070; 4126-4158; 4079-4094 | -0.5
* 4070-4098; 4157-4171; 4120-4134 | 0.6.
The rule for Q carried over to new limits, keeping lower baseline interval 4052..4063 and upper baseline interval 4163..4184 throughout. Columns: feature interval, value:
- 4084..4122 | 1.4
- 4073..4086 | 0.0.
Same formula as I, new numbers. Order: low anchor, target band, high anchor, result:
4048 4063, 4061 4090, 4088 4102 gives -0.9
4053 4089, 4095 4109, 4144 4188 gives 1.4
